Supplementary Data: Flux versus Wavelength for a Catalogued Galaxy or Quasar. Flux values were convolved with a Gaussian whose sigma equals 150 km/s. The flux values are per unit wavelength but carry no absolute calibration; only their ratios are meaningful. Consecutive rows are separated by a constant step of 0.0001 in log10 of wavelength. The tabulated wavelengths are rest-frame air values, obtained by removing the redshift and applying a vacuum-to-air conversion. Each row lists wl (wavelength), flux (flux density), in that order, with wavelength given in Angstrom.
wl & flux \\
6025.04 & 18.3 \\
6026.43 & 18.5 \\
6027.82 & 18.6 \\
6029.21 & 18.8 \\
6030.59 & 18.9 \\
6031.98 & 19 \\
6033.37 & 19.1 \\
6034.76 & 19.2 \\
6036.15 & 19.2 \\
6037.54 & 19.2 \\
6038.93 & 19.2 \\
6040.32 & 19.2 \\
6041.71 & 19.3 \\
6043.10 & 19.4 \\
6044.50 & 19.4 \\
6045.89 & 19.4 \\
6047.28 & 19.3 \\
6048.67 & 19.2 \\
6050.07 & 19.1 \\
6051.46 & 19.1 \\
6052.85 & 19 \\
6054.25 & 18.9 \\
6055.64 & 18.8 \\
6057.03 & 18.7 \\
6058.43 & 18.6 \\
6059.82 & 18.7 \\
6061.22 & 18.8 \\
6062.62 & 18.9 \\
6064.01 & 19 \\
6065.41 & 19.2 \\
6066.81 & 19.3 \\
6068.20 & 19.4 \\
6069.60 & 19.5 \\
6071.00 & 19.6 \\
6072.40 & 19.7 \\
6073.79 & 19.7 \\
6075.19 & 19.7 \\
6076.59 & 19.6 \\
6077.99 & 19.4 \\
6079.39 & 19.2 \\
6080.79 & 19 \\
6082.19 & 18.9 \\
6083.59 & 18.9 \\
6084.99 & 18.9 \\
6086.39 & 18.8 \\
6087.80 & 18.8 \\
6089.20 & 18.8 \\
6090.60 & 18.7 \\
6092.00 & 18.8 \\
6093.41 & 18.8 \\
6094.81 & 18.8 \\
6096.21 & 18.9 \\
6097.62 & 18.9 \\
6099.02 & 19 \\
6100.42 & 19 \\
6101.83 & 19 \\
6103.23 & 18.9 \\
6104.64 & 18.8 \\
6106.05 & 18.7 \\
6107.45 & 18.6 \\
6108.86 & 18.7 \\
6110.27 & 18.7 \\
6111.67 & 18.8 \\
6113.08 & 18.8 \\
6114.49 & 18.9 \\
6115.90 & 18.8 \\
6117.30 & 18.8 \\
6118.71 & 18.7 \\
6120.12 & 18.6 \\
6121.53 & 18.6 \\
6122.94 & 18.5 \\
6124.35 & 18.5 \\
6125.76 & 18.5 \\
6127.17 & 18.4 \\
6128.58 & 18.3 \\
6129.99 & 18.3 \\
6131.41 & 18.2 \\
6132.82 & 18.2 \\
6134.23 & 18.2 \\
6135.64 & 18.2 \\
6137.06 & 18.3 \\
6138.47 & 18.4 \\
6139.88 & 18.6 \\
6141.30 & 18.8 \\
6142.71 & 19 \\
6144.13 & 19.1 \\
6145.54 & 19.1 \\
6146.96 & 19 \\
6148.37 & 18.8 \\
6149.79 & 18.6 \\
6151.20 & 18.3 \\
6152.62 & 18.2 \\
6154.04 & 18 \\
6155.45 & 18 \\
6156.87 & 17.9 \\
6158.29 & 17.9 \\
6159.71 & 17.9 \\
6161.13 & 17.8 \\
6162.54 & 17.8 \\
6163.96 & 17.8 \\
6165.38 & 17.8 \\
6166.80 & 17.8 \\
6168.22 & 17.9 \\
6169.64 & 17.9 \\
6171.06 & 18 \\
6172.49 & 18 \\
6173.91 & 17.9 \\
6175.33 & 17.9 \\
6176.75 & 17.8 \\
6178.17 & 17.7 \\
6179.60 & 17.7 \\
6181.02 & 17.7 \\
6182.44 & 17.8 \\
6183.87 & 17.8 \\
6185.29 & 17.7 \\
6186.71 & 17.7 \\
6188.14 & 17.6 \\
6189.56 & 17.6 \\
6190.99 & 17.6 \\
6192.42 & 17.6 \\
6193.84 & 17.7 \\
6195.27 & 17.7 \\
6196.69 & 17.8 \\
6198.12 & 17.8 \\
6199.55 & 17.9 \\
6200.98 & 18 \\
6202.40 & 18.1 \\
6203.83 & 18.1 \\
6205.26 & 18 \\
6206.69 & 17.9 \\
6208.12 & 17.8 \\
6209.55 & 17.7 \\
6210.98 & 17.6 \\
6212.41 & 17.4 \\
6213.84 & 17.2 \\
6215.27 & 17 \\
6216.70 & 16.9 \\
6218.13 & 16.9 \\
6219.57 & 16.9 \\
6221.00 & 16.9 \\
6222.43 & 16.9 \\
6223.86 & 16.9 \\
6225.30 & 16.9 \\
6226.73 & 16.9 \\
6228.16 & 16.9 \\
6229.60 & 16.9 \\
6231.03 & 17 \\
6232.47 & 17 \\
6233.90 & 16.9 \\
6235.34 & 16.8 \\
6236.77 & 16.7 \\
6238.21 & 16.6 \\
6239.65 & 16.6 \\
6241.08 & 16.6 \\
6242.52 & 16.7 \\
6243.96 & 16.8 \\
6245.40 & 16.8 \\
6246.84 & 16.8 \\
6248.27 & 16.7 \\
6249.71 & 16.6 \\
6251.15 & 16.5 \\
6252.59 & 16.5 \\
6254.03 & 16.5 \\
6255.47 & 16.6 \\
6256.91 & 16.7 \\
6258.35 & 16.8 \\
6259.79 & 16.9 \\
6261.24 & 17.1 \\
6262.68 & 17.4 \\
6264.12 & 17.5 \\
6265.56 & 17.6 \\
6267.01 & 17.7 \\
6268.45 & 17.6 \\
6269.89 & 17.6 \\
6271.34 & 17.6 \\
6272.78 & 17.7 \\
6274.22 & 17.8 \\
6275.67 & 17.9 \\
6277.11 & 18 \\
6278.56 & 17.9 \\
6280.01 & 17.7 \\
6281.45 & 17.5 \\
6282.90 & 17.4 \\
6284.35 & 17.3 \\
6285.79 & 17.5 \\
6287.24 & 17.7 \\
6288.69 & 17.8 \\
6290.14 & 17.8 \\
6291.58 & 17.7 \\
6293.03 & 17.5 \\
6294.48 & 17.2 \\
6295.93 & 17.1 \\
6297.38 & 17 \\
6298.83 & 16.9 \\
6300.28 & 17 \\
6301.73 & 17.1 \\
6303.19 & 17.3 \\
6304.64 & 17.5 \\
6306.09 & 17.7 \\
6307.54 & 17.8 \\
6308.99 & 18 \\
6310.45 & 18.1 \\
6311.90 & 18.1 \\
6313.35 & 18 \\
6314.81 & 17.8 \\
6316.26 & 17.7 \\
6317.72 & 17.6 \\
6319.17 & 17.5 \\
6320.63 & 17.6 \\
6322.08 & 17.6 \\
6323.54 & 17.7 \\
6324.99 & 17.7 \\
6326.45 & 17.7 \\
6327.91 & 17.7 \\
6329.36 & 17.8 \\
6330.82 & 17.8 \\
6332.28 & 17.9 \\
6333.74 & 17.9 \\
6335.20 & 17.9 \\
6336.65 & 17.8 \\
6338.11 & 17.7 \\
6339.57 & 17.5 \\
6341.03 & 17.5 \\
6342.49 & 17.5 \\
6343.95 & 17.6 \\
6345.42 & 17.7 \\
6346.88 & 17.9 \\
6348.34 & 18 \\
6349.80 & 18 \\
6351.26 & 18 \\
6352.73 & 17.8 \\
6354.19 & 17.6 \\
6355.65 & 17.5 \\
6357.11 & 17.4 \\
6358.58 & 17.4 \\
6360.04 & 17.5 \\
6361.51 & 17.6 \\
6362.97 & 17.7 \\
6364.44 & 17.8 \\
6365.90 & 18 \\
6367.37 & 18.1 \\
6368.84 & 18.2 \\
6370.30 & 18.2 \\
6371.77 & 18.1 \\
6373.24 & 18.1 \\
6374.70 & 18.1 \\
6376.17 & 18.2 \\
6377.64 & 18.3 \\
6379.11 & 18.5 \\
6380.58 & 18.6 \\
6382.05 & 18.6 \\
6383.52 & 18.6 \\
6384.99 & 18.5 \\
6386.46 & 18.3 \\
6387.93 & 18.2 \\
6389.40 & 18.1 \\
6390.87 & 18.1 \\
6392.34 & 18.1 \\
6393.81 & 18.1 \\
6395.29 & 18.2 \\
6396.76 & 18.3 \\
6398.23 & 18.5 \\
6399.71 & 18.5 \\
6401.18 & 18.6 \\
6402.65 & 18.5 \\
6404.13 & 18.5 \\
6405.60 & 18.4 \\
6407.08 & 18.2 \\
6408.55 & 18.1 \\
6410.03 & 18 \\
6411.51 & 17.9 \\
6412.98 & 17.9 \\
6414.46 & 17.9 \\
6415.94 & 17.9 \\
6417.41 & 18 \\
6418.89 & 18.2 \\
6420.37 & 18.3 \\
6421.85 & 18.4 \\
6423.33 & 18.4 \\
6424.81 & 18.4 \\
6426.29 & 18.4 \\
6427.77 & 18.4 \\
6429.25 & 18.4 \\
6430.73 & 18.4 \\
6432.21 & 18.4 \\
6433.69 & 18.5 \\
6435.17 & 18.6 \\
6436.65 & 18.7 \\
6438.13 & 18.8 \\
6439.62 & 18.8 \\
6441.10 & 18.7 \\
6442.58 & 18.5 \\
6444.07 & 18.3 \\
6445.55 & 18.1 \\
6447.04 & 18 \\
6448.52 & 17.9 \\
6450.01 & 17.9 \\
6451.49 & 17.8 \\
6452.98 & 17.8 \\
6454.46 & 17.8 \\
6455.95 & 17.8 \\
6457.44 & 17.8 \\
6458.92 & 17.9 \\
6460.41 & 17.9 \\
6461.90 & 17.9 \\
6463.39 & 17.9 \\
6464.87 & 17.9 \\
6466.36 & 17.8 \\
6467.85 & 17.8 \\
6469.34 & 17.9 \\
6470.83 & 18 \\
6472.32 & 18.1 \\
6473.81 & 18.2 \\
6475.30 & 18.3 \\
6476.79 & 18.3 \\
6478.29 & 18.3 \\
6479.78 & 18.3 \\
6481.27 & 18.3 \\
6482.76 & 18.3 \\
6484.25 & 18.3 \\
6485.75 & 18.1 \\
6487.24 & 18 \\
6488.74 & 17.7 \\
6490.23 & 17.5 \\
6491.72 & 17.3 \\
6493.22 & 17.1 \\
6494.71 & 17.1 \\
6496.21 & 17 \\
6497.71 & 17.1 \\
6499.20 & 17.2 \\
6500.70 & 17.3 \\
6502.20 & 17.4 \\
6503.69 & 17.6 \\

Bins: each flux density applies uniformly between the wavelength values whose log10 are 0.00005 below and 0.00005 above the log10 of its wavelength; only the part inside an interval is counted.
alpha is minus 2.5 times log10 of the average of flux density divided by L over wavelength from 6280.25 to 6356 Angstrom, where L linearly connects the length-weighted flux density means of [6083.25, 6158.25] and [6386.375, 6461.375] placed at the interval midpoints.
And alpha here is 0.044 mag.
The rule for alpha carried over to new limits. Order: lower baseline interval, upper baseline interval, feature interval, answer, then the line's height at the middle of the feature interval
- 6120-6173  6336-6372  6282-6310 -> 0.03 mag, 17.9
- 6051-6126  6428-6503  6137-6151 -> 0.00 mag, 18.8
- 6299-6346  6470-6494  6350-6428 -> -0.02 mag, 17.8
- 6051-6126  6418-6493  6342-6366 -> 0.04 mag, 18.4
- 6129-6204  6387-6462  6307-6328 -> 0.02 mag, 18.2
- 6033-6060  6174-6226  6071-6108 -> -0.02 mag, 18.7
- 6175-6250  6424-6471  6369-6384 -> -0.02 mag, 17.9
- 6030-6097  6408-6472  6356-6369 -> 0.04 mag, 18.3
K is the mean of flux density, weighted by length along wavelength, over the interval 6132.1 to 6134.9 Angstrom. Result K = 18.2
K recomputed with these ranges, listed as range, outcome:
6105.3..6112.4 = 18.7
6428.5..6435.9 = 18.5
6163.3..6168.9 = 17.8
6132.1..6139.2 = 18.3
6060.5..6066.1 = 19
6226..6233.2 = 17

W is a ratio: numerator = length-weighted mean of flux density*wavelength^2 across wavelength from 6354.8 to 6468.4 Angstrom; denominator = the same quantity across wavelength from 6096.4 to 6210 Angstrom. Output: 1.1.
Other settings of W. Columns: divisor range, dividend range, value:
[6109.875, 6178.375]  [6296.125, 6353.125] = 1.02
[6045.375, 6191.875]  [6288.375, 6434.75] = 1.04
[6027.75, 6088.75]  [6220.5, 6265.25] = 0.93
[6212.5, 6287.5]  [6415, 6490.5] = 1.13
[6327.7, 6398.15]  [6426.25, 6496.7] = 1.04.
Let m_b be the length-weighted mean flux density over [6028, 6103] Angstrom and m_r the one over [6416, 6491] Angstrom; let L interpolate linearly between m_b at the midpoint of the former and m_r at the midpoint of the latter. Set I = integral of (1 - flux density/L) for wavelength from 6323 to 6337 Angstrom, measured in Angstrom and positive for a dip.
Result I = 0.5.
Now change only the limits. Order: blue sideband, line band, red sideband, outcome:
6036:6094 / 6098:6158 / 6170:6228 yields -0.64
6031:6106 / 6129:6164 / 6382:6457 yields 1.03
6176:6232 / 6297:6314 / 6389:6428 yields 0.29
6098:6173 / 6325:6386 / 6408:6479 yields 1.09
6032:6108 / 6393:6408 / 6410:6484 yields -0.08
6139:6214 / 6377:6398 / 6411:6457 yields -0.16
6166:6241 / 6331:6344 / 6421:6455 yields 0.18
